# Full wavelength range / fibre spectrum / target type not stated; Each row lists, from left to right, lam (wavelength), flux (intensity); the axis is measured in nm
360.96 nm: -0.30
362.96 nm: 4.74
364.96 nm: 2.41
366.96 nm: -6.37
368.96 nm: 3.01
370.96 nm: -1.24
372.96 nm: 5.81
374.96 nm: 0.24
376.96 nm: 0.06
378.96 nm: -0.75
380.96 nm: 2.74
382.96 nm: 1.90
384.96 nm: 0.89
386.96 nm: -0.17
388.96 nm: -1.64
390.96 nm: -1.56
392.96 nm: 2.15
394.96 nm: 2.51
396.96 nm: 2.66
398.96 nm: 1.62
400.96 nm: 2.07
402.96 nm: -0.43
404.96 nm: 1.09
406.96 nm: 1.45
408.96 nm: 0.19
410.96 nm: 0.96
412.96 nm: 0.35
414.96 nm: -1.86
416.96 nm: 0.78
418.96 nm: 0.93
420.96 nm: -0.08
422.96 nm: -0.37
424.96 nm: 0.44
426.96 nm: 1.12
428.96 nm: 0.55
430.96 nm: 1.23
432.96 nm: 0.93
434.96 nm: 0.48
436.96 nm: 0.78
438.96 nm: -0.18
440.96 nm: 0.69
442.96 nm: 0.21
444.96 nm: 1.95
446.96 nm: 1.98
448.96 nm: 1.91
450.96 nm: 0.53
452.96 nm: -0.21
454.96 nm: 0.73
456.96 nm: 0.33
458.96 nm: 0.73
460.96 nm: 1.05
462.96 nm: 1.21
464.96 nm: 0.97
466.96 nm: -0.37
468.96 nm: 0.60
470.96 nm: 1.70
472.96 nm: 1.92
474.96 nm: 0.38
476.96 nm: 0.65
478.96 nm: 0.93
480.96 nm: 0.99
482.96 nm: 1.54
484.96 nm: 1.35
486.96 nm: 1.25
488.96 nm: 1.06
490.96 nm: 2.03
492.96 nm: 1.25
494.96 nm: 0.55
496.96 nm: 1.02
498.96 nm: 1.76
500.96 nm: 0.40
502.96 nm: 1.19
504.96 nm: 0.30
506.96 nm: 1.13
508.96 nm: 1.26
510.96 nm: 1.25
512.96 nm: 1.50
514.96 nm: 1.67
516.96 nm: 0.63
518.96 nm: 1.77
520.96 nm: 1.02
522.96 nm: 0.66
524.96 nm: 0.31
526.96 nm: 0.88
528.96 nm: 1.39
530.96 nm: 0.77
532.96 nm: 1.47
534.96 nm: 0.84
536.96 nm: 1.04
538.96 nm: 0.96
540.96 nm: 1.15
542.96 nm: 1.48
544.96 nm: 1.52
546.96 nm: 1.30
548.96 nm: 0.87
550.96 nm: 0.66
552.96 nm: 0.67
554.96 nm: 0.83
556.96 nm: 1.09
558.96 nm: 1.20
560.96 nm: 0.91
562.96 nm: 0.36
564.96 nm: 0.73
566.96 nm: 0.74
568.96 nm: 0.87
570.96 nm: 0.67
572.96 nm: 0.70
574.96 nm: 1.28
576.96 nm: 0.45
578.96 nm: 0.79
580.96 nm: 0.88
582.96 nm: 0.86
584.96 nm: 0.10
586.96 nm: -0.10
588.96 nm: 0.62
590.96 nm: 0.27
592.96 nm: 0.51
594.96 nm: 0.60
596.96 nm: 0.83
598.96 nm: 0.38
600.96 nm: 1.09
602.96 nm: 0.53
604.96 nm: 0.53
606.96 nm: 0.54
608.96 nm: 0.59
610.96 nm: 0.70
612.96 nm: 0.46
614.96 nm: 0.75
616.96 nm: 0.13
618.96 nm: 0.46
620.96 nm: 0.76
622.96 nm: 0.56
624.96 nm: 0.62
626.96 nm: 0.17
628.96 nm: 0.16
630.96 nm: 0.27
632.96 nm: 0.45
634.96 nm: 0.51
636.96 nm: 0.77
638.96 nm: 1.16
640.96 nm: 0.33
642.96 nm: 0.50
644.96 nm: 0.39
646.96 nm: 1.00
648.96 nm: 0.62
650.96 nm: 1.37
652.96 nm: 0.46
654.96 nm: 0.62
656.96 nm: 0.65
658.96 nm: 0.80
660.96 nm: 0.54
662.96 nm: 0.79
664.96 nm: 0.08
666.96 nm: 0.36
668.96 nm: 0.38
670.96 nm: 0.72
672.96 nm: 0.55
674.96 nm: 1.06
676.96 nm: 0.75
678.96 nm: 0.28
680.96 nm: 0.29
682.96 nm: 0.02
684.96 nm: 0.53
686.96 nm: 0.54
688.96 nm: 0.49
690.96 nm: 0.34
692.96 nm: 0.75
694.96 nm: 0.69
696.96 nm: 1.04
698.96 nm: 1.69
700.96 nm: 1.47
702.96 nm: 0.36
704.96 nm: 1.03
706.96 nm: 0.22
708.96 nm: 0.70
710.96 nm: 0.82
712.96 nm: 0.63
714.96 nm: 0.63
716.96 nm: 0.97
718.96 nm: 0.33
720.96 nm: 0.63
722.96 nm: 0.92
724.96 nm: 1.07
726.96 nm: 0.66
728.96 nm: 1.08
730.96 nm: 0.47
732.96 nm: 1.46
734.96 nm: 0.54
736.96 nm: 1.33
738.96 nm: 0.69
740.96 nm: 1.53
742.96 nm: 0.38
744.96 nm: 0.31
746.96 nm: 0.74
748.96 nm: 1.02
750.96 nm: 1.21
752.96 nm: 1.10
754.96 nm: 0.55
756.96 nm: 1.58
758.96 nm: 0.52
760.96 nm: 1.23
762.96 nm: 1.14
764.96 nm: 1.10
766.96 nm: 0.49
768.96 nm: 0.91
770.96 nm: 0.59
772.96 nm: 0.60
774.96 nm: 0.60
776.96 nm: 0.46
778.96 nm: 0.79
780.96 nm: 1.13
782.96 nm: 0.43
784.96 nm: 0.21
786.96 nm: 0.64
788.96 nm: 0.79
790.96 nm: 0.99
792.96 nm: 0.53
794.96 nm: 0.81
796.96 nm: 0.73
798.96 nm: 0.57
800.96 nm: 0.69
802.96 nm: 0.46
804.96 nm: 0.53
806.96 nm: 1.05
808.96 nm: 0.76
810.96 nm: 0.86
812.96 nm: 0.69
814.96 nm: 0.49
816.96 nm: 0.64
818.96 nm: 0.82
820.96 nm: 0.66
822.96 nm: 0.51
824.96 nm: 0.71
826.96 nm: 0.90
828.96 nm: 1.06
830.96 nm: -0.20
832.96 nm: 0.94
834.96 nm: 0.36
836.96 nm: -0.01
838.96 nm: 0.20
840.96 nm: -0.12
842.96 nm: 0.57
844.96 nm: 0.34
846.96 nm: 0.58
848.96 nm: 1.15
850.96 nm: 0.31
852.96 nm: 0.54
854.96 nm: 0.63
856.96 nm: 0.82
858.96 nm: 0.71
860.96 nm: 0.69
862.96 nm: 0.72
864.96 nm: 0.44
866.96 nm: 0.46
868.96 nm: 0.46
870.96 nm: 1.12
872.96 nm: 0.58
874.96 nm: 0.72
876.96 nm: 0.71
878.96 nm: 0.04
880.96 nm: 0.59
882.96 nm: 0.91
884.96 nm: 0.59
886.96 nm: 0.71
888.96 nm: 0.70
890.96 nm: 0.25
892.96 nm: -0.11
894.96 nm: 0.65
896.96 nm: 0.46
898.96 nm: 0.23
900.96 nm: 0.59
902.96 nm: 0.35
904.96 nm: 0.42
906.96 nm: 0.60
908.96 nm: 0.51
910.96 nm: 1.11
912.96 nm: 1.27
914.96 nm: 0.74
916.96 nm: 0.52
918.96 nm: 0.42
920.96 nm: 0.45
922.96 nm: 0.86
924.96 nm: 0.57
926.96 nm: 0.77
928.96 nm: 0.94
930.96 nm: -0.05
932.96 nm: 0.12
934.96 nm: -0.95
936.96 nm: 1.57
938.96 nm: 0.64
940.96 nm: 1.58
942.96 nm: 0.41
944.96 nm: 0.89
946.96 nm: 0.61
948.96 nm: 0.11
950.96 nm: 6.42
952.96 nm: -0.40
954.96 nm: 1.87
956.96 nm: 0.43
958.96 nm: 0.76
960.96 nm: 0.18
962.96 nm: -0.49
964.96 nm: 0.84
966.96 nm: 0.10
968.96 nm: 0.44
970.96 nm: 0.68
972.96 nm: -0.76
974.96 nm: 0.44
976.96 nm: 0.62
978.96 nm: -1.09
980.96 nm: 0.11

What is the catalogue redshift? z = 0.877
